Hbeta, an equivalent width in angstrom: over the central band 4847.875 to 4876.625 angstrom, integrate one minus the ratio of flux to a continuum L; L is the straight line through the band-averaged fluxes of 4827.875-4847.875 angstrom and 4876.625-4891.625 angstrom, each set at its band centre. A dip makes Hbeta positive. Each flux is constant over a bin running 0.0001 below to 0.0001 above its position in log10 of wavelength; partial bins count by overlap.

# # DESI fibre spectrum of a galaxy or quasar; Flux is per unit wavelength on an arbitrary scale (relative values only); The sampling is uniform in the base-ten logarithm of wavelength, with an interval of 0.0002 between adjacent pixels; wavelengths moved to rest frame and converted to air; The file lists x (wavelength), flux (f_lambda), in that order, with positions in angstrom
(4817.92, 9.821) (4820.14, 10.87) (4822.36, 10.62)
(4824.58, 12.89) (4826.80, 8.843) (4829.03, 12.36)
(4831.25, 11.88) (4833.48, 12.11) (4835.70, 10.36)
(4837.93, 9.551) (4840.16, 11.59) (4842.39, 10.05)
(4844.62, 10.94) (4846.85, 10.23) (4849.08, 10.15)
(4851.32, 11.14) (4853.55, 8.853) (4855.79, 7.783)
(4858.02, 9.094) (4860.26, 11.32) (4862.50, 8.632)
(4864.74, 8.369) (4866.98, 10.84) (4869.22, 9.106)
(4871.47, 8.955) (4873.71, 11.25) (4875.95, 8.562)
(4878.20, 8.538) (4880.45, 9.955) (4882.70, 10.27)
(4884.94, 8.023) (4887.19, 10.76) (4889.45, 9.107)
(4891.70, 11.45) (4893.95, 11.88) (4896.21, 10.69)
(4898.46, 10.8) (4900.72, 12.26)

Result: 1.9 angstrom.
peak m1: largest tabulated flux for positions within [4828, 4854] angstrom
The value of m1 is 12.36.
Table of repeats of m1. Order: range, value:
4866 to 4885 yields 11.25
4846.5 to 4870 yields 11.32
